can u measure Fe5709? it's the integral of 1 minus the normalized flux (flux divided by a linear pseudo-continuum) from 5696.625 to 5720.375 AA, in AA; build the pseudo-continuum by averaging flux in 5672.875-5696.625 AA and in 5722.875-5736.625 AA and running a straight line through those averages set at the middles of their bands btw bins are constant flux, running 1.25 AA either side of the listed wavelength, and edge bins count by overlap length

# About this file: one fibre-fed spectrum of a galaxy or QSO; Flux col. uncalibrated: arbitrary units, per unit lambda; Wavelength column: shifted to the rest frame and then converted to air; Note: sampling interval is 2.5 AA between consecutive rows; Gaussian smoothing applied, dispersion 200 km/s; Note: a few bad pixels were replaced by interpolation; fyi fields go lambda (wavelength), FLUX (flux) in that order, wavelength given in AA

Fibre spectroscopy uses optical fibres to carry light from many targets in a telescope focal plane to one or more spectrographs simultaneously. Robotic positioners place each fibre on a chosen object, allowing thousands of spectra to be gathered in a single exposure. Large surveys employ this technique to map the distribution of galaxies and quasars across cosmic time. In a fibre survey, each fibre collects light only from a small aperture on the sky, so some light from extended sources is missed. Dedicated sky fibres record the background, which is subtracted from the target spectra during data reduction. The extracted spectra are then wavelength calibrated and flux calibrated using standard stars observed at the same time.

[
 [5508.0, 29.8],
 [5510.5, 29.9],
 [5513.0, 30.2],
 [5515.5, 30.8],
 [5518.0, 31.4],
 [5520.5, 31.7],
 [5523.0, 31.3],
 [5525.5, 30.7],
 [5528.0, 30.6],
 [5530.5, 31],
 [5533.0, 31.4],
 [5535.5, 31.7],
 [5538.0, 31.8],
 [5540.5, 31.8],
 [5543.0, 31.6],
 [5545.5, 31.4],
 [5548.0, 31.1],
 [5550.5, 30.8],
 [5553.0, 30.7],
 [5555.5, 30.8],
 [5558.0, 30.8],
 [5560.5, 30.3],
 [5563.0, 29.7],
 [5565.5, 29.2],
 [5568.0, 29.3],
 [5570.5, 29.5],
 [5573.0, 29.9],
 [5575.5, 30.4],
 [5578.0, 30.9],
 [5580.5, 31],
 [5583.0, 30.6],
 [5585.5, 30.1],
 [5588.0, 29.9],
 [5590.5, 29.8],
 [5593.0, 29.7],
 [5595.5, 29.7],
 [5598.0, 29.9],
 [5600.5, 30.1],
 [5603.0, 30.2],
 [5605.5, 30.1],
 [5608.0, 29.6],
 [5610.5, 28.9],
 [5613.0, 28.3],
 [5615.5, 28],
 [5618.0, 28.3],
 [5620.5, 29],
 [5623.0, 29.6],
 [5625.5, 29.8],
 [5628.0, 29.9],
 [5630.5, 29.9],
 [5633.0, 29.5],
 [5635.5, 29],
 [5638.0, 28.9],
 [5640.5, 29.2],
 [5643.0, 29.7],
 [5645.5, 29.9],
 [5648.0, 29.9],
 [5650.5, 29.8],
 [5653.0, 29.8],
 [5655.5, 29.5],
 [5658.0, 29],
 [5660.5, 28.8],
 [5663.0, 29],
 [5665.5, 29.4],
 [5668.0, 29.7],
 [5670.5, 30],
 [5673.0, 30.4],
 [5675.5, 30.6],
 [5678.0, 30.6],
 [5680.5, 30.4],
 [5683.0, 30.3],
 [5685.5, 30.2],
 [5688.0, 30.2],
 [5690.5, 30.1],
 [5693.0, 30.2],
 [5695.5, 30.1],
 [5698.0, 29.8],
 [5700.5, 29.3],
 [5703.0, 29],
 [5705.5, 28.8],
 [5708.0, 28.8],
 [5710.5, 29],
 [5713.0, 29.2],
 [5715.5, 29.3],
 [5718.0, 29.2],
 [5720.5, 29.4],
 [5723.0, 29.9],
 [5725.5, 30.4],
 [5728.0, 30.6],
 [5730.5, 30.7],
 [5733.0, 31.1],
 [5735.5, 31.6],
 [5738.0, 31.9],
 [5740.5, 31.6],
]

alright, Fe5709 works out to 1.1 AA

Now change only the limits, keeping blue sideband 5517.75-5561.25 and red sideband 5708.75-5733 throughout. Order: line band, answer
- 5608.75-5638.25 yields 1.4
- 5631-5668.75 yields 1.1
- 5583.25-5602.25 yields 0.5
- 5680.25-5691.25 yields -0.1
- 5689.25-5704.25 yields 0.1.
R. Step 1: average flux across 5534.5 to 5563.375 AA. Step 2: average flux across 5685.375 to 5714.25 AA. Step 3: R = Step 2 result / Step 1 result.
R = 0.95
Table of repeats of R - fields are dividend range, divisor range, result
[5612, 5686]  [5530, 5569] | 0.96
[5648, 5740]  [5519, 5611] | 0.98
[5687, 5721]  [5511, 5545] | 0.94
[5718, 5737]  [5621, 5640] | 1.03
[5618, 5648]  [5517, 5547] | 0.94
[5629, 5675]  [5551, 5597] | 0.98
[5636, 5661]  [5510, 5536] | 0.95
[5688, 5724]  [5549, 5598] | 0.98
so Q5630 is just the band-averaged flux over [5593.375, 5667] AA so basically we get 29.4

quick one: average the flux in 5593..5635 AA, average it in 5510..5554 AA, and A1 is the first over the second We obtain 0.95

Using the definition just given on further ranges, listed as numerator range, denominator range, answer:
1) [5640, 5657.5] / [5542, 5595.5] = 0.98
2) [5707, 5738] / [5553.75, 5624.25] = 1.01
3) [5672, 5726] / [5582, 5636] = 1.01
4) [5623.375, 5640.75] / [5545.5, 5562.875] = 0.96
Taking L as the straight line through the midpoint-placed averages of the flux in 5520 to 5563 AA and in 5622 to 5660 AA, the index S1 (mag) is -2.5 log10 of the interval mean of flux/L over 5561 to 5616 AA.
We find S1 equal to 0.02 mag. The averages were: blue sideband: 31.1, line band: 29.8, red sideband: 29.5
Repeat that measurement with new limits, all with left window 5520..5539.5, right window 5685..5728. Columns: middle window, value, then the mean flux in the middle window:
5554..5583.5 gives 0.03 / 30.2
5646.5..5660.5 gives 0.02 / 29.5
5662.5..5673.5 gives 0.01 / 29.7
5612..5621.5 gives 0.08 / 28.4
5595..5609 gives 0.02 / 30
